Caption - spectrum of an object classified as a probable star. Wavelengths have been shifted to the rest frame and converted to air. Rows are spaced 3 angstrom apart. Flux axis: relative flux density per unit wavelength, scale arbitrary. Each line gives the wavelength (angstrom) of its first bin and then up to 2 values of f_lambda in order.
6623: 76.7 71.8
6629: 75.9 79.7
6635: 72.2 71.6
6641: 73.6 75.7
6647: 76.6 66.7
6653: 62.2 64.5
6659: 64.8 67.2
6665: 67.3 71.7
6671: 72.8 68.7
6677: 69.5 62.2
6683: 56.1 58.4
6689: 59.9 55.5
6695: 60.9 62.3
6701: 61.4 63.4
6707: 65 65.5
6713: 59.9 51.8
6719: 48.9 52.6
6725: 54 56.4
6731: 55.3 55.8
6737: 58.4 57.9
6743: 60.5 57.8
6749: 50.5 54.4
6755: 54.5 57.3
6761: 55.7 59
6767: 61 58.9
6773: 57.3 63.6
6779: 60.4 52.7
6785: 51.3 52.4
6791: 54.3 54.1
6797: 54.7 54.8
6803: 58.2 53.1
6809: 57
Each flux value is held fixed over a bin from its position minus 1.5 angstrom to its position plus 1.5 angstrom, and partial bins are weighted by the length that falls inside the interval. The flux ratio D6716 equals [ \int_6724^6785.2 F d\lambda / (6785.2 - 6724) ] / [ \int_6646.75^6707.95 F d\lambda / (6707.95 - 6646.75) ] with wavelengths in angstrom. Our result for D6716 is 0.88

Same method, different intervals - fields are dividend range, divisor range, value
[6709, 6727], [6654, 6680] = 0.81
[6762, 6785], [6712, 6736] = 1.08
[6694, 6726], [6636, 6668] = 0.85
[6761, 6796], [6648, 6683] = 0.85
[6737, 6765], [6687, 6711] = 0.92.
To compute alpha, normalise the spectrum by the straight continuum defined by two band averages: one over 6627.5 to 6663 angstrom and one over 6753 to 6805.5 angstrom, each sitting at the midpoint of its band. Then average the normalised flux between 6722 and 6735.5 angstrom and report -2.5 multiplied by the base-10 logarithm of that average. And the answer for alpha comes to 0.13 mag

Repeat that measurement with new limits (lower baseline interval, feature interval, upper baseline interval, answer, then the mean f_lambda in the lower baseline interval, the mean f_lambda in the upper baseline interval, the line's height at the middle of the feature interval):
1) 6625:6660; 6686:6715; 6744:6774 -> 0.05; 71.4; 56.7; 64.1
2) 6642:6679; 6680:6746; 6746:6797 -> 0.08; 68.9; 56.1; 62.9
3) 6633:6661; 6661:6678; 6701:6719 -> -0.05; 69.9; 60.1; 66.4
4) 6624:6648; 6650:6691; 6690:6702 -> 0.02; 74.6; 60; 66.2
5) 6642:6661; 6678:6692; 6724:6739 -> 0.07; 68.5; 56.1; 63.3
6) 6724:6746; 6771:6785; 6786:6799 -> -0.06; 57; 53.8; 54.6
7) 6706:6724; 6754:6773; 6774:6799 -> -0.04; 57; 55.5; 55.9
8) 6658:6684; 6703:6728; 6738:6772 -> 0.08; 66.9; 57.1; 61.7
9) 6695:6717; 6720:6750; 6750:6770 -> 0.06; 61.5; 57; 59.1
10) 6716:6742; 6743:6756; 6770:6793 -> 0.01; 54.8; 56.1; 55.4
